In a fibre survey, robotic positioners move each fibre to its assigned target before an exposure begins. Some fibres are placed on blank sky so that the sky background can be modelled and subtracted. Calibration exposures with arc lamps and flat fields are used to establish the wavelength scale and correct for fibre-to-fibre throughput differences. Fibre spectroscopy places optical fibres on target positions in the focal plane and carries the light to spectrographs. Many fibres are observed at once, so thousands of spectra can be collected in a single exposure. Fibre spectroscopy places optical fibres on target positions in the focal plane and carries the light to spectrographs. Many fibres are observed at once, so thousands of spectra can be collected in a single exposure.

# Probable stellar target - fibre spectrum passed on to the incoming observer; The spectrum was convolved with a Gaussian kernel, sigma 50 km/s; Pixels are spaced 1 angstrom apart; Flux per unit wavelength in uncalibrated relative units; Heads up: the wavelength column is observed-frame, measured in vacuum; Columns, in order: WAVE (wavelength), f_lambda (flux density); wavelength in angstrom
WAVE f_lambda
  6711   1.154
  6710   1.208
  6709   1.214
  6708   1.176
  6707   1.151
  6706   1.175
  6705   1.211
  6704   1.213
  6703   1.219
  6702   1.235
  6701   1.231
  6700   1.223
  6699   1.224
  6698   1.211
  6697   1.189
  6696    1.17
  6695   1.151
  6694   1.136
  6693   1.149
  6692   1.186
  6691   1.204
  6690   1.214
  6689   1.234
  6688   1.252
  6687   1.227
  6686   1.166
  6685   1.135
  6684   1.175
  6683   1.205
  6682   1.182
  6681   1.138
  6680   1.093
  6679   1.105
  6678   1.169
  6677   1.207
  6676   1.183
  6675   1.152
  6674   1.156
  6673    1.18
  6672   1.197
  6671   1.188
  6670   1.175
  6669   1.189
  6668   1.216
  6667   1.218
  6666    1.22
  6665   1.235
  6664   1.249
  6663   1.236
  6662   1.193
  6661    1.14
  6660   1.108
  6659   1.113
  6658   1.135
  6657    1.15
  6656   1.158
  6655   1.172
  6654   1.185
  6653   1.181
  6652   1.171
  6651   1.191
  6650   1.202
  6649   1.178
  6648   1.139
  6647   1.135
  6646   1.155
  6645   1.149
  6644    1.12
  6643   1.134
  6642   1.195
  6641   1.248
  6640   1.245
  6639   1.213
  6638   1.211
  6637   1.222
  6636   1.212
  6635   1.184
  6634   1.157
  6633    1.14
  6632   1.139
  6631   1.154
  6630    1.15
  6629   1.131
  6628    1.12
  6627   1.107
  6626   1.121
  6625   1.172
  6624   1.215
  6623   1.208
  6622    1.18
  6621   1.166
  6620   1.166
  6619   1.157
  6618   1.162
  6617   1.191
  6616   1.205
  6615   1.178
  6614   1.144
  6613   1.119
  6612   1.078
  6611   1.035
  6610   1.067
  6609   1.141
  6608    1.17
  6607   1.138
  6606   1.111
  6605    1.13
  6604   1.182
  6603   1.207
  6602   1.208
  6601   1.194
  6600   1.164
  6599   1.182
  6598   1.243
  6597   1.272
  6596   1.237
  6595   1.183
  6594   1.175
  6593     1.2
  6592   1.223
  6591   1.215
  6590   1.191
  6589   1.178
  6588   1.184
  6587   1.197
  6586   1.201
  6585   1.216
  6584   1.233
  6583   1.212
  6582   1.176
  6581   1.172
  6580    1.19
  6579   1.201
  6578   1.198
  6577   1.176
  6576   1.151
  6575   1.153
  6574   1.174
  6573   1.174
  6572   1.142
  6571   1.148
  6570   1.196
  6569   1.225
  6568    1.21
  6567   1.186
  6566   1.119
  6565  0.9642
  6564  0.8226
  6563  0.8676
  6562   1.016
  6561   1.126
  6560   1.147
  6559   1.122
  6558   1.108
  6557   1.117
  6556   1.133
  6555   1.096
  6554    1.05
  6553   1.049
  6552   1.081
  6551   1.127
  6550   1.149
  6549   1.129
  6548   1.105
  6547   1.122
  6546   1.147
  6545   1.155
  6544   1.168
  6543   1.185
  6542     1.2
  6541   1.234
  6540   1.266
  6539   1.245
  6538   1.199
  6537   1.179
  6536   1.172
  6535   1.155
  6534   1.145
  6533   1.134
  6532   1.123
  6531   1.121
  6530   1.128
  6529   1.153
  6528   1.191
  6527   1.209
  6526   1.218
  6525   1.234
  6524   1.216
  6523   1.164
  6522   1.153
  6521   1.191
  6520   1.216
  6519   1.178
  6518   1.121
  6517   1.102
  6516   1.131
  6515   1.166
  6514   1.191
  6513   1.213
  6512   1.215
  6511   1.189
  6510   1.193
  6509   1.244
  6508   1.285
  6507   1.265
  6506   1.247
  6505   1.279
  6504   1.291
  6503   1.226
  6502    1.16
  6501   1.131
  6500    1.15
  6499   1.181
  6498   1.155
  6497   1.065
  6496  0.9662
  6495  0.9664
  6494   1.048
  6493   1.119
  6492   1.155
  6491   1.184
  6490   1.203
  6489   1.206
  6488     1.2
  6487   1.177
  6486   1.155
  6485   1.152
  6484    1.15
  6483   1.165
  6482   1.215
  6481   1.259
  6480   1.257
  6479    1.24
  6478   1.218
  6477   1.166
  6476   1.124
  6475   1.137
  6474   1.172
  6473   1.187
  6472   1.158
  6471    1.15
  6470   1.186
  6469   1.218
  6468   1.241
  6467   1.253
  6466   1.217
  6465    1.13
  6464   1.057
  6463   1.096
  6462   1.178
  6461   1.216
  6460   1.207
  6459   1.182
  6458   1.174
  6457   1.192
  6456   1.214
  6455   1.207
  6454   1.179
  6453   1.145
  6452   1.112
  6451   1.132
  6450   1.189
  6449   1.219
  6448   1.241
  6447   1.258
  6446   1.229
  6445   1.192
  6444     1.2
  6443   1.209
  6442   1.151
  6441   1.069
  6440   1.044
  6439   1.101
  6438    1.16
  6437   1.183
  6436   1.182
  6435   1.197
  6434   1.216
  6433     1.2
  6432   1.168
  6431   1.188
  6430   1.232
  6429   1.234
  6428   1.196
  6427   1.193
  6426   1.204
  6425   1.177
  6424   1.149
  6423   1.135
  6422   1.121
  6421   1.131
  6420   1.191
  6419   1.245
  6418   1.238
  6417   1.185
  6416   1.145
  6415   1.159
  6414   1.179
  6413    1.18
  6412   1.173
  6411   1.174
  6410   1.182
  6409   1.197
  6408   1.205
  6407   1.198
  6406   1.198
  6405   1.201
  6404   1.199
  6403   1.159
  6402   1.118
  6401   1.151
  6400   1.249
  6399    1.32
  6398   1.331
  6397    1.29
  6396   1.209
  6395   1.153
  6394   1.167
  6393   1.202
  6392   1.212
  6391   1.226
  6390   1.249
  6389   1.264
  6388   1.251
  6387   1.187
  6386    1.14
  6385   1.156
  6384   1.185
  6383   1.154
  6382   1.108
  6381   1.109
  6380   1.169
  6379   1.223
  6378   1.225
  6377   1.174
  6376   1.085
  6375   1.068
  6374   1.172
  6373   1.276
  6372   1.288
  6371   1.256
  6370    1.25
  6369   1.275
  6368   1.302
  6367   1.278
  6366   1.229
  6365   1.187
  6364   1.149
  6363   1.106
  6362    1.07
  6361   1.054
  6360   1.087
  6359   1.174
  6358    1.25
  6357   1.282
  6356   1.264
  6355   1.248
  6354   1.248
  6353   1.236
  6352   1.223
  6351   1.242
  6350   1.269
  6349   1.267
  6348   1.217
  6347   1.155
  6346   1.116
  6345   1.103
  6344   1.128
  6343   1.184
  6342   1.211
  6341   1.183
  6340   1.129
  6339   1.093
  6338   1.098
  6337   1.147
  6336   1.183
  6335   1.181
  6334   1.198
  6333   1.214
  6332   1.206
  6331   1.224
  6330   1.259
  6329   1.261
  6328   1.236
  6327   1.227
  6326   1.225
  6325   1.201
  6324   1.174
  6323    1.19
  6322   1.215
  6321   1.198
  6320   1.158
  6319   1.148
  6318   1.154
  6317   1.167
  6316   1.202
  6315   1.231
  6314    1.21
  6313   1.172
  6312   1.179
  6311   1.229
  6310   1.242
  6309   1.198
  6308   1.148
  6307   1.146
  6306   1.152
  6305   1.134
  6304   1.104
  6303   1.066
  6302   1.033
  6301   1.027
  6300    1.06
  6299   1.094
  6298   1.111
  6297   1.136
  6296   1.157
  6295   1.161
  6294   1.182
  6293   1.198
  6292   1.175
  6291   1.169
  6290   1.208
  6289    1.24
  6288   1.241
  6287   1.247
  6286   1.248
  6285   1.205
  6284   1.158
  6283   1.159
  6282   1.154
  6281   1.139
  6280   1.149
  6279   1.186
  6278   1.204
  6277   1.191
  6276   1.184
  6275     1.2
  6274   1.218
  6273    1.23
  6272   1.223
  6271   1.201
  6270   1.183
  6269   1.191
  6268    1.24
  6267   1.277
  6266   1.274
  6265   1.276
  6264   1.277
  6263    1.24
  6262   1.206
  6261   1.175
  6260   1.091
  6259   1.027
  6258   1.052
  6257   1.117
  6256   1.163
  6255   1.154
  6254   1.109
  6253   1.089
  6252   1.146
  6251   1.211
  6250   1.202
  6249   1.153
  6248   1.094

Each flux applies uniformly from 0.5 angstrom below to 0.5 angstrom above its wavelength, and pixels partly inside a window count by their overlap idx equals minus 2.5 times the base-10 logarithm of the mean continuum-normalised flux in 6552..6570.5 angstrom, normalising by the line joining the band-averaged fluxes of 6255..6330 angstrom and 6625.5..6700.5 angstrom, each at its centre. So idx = 0.09 mag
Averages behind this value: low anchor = 1.18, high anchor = 1.18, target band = 1.09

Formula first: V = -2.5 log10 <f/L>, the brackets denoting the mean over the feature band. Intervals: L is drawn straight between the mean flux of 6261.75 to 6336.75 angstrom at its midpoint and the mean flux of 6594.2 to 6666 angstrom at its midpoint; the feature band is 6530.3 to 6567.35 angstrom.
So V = 0.05 mag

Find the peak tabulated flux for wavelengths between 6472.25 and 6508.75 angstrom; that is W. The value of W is 1.291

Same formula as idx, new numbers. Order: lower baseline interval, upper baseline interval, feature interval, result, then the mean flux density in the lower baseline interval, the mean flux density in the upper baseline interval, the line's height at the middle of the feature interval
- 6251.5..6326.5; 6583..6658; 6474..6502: 0.02 mag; 1.17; 1.17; 1.17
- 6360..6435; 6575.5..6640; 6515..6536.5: 0.02 mag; 1.19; 1.17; 1.18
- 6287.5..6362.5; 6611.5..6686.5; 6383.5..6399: -0.04 mag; 1.18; 1.17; 1.18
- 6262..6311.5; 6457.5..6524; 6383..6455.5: -0.01 mag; 1.18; 1.18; 1.18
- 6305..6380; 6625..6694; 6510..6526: 0.00 mag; 1.19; 1.17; 1.18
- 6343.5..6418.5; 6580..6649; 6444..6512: 0.01 mag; 1.2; 1.17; 1.19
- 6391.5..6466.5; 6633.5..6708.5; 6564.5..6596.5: 0.00 mag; 1.18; 1.18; 1.18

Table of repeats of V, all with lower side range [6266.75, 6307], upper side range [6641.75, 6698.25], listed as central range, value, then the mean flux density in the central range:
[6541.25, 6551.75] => 0.02 mag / 1.15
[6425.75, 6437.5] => -0.03 mag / 1.2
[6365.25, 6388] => -0.02 mag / 1.2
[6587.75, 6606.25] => -0.02 mag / 1.19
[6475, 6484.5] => -0.02 mag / 1.2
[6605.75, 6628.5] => 0.03 mag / 1.15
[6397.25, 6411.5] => -0.03 mag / 1.21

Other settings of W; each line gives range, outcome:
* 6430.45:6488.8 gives 1.259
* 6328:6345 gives 1.261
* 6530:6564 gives 1.266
